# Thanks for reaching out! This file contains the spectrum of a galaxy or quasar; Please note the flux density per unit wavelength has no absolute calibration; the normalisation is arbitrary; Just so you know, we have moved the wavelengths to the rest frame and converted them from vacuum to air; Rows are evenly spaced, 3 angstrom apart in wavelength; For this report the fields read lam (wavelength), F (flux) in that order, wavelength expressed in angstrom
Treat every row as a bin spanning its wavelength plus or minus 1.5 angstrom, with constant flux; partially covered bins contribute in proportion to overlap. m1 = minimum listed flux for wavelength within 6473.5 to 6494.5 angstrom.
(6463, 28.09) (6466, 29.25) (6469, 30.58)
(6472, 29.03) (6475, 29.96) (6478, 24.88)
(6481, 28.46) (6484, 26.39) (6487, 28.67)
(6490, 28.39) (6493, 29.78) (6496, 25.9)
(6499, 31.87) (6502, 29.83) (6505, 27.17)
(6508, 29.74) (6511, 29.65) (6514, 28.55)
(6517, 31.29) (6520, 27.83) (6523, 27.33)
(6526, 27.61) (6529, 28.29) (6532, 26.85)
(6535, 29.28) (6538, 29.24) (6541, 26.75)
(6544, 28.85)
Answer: 24.88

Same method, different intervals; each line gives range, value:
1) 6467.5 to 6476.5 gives 29.03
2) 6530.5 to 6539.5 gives 26.85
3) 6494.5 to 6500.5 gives 25.9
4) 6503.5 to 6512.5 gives 27.17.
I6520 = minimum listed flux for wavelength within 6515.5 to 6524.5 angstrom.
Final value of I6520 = 27.33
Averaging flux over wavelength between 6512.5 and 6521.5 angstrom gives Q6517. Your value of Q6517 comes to 29.2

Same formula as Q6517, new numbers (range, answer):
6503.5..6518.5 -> 29.3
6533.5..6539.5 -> 29.3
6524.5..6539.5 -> 28.3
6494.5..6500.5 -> 28.9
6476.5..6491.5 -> 27.4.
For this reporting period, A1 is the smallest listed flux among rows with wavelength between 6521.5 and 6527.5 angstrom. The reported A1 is 27.33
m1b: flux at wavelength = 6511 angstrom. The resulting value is 29.65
